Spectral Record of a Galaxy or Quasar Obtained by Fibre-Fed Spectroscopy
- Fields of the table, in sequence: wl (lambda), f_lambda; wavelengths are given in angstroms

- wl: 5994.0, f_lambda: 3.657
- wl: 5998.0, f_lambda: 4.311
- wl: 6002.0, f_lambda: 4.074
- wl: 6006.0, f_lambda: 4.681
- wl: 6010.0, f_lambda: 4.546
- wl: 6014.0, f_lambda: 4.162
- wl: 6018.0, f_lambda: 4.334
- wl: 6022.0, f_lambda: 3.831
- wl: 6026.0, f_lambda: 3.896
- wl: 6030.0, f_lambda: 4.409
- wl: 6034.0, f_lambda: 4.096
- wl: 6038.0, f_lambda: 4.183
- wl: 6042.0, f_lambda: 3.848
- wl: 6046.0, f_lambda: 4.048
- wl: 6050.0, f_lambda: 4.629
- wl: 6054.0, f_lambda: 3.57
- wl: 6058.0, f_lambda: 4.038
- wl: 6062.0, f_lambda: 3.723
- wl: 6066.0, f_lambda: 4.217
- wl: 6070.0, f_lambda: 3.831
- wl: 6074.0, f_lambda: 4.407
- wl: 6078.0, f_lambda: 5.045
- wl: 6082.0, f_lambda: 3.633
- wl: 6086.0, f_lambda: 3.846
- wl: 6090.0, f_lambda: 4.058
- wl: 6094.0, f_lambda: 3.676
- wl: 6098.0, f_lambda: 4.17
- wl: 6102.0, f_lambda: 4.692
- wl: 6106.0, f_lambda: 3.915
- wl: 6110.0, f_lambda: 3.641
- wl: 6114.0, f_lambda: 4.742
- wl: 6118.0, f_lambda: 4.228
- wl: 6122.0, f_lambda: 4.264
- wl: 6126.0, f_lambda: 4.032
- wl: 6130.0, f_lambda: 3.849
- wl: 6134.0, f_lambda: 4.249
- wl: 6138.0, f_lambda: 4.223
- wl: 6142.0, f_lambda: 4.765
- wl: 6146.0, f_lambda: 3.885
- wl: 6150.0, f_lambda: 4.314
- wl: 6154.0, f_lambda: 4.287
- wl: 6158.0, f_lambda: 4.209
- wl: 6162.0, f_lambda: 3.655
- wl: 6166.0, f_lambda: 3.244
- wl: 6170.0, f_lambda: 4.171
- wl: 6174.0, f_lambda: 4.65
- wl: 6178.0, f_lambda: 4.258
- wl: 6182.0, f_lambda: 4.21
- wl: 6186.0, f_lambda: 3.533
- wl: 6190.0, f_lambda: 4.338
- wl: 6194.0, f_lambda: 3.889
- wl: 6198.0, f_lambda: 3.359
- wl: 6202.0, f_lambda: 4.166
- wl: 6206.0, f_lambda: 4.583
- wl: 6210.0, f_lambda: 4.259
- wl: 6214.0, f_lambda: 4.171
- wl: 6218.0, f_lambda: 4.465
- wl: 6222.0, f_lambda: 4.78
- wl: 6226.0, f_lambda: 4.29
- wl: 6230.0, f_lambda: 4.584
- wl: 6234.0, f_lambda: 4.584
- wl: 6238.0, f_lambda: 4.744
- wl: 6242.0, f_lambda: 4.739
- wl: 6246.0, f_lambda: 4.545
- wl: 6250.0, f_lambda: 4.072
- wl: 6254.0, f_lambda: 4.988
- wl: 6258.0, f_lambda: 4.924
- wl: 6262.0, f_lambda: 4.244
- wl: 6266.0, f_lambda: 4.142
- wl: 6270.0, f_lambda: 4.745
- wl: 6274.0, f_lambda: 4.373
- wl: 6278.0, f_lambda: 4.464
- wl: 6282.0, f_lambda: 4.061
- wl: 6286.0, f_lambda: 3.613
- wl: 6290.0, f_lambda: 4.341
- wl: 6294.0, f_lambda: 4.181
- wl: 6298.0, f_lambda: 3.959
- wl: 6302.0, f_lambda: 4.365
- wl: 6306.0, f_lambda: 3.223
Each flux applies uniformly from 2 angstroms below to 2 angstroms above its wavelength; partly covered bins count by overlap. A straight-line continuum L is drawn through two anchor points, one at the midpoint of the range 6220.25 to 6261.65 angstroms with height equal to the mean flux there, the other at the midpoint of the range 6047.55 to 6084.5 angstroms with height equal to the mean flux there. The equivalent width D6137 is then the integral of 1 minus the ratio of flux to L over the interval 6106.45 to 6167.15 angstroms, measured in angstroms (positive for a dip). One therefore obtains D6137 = 2.8 angstroms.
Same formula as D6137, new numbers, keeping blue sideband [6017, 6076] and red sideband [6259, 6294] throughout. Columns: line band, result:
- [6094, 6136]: -0.3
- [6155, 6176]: 0.8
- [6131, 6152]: -0.6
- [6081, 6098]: 1.0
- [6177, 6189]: 0.5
